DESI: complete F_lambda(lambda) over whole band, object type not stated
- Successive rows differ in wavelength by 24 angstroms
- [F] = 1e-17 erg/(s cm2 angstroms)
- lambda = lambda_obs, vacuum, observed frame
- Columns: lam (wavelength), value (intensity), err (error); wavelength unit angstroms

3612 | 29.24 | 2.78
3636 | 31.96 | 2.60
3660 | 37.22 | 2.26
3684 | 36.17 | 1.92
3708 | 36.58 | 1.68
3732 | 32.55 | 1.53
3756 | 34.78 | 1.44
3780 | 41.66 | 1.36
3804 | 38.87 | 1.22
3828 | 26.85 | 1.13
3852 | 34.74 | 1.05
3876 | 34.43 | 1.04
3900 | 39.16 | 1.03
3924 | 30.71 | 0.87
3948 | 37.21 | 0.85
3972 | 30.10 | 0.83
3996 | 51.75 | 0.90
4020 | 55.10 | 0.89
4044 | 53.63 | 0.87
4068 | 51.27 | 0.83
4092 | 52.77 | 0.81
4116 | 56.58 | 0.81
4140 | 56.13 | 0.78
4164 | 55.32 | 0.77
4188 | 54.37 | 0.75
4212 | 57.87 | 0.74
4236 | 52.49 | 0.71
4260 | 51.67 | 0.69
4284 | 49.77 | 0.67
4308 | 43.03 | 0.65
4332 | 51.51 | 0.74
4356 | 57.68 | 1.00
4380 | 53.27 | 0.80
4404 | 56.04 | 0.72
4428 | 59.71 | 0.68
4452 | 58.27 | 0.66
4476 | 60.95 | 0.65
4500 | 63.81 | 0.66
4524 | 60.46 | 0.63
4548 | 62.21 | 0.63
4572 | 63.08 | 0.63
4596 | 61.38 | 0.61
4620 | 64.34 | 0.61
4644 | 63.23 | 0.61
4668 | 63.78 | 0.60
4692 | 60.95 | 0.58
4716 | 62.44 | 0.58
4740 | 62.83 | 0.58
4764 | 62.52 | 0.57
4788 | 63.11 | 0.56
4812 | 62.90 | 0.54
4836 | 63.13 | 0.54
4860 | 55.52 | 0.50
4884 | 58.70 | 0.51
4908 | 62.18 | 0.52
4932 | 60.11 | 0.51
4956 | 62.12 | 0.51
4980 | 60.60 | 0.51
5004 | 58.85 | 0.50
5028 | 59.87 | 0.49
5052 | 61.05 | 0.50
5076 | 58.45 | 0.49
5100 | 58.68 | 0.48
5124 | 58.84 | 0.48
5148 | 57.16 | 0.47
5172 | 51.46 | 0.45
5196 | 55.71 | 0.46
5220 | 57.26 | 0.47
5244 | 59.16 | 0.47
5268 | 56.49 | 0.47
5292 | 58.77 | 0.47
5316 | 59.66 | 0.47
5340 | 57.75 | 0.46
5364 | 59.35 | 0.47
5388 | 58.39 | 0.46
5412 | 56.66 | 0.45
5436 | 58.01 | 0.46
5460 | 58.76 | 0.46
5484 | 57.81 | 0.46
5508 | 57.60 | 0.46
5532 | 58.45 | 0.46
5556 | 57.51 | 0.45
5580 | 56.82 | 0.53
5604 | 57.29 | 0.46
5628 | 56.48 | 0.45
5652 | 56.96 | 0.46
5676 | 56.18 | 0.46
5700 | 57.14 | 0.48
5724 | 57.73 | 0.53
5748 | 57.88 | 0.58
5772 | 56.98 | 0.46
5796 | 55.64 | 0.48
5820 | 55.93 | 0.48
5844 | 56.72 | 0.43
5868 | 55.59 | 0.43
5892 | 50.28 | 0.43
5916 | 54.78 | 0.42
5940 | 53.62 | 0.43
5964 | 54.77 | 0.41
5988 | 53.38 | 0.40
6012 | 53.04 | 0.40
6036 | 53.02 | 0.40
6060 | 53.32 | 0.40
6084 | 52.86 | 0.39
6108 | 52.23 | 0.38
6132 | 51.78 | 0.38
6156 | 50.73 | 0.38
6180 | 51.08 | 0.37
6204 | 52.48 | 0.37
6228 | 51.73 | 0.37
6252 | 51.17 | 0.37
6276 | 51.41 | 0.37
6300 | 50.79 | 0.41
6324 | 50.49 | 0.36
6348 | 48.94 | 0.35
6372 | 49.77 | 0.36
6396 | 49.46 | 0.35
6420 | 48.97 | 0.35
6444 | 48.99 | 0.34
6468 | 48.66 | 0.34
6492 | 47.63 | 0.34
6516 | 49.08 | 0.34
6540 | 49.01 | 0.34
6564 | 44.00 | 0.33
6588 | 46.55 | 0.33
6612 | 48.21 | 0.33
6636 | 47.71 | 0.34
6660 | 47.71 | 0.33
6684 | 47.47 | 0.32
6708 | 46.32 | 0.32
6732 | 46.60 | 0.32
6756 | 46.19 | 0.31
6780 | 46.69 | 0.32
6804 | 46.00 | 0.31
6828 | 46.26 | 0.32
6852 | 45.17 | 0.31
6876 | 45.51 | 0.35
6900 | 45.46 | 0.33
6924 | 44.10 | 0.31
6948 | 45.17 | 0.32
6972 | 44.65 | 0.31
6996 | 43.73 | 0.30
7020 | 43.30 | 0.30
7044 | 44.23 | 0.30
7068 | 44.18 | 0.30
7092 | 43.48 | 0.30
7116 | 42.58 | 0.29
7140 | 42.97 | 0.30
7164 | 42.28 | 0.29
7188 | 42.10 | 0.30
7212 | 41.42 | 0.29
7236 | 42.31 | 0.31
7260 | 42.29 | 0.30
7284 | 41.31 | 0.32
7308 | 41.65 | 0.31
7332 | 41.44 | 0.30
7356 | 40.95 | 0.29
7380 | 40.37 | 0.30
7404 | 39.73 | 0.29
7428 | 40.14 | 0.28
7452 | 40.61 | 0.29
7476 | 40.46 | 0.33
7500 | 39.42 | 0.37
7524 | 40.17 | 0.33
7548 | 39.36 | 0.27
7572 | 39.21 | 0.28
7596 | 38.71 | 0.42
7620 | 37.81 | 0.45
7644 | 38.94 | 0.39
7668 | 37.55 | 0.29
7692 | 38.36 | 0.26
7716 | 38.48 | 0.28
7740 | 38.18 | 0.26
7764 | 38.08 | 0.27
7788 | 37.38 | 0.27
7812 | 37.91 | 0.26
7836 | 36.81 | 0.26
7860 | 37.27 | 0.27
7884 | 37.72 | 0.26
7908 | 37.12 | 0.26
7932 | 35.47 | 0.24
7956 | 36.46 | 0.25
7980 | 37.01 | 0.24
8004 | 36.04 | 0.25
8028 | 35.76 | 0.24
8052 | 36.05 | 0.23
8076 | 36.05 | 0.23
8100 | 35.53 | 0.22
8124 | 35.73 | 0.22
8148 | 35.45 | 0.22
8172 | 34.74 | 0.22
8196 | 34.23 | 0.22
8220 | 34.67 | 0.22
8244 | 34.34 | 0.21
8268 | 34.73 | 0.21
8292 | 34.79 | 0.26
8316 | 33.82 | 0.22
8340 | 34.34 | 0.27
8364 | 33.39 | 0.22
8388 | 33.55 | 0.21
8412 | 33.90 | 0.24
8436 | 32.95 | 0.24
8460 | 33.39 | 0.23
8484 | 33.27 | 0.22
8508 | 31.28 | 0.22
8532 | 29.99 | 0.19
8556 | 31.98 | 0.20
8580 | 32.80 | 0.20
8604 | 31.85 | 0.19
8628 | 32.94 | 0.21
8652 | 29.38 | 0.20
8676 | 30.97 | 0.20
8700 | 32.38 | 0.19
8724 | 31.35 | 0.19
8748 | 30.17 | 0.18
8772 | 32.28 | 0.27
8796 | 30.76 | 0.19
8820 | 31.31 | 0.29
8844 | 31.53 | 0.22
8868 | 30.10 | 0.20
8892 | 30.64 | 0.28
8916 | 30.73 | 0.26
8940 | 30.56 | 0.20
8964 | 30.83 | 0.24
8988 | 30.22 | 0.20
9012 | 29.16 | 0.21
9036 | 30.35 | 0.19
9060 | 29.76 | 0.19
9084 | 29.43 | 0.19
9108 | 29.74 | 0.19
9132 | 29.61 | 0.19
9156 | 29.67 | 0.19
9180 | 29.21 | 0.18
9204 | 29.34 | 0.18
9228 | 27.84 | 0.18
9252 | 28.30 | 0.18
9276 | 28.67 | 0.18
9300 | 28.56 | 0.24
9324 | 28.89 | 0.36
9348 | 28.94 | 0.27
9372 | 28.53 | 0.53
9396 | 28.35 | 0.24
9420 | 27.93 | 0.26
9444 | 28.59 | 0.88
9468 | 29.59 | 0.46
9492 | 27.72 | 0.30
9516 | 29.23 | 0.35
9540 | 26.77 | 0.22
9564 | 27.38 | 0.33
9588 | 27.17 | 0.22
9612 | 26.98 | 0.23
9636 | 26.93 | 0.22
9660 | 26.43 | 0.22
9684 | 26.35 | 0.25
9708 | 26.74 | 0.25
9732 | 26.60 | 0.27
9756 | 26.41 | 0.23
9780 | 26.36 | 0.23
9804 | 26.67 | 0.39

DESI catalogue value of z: 0.000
